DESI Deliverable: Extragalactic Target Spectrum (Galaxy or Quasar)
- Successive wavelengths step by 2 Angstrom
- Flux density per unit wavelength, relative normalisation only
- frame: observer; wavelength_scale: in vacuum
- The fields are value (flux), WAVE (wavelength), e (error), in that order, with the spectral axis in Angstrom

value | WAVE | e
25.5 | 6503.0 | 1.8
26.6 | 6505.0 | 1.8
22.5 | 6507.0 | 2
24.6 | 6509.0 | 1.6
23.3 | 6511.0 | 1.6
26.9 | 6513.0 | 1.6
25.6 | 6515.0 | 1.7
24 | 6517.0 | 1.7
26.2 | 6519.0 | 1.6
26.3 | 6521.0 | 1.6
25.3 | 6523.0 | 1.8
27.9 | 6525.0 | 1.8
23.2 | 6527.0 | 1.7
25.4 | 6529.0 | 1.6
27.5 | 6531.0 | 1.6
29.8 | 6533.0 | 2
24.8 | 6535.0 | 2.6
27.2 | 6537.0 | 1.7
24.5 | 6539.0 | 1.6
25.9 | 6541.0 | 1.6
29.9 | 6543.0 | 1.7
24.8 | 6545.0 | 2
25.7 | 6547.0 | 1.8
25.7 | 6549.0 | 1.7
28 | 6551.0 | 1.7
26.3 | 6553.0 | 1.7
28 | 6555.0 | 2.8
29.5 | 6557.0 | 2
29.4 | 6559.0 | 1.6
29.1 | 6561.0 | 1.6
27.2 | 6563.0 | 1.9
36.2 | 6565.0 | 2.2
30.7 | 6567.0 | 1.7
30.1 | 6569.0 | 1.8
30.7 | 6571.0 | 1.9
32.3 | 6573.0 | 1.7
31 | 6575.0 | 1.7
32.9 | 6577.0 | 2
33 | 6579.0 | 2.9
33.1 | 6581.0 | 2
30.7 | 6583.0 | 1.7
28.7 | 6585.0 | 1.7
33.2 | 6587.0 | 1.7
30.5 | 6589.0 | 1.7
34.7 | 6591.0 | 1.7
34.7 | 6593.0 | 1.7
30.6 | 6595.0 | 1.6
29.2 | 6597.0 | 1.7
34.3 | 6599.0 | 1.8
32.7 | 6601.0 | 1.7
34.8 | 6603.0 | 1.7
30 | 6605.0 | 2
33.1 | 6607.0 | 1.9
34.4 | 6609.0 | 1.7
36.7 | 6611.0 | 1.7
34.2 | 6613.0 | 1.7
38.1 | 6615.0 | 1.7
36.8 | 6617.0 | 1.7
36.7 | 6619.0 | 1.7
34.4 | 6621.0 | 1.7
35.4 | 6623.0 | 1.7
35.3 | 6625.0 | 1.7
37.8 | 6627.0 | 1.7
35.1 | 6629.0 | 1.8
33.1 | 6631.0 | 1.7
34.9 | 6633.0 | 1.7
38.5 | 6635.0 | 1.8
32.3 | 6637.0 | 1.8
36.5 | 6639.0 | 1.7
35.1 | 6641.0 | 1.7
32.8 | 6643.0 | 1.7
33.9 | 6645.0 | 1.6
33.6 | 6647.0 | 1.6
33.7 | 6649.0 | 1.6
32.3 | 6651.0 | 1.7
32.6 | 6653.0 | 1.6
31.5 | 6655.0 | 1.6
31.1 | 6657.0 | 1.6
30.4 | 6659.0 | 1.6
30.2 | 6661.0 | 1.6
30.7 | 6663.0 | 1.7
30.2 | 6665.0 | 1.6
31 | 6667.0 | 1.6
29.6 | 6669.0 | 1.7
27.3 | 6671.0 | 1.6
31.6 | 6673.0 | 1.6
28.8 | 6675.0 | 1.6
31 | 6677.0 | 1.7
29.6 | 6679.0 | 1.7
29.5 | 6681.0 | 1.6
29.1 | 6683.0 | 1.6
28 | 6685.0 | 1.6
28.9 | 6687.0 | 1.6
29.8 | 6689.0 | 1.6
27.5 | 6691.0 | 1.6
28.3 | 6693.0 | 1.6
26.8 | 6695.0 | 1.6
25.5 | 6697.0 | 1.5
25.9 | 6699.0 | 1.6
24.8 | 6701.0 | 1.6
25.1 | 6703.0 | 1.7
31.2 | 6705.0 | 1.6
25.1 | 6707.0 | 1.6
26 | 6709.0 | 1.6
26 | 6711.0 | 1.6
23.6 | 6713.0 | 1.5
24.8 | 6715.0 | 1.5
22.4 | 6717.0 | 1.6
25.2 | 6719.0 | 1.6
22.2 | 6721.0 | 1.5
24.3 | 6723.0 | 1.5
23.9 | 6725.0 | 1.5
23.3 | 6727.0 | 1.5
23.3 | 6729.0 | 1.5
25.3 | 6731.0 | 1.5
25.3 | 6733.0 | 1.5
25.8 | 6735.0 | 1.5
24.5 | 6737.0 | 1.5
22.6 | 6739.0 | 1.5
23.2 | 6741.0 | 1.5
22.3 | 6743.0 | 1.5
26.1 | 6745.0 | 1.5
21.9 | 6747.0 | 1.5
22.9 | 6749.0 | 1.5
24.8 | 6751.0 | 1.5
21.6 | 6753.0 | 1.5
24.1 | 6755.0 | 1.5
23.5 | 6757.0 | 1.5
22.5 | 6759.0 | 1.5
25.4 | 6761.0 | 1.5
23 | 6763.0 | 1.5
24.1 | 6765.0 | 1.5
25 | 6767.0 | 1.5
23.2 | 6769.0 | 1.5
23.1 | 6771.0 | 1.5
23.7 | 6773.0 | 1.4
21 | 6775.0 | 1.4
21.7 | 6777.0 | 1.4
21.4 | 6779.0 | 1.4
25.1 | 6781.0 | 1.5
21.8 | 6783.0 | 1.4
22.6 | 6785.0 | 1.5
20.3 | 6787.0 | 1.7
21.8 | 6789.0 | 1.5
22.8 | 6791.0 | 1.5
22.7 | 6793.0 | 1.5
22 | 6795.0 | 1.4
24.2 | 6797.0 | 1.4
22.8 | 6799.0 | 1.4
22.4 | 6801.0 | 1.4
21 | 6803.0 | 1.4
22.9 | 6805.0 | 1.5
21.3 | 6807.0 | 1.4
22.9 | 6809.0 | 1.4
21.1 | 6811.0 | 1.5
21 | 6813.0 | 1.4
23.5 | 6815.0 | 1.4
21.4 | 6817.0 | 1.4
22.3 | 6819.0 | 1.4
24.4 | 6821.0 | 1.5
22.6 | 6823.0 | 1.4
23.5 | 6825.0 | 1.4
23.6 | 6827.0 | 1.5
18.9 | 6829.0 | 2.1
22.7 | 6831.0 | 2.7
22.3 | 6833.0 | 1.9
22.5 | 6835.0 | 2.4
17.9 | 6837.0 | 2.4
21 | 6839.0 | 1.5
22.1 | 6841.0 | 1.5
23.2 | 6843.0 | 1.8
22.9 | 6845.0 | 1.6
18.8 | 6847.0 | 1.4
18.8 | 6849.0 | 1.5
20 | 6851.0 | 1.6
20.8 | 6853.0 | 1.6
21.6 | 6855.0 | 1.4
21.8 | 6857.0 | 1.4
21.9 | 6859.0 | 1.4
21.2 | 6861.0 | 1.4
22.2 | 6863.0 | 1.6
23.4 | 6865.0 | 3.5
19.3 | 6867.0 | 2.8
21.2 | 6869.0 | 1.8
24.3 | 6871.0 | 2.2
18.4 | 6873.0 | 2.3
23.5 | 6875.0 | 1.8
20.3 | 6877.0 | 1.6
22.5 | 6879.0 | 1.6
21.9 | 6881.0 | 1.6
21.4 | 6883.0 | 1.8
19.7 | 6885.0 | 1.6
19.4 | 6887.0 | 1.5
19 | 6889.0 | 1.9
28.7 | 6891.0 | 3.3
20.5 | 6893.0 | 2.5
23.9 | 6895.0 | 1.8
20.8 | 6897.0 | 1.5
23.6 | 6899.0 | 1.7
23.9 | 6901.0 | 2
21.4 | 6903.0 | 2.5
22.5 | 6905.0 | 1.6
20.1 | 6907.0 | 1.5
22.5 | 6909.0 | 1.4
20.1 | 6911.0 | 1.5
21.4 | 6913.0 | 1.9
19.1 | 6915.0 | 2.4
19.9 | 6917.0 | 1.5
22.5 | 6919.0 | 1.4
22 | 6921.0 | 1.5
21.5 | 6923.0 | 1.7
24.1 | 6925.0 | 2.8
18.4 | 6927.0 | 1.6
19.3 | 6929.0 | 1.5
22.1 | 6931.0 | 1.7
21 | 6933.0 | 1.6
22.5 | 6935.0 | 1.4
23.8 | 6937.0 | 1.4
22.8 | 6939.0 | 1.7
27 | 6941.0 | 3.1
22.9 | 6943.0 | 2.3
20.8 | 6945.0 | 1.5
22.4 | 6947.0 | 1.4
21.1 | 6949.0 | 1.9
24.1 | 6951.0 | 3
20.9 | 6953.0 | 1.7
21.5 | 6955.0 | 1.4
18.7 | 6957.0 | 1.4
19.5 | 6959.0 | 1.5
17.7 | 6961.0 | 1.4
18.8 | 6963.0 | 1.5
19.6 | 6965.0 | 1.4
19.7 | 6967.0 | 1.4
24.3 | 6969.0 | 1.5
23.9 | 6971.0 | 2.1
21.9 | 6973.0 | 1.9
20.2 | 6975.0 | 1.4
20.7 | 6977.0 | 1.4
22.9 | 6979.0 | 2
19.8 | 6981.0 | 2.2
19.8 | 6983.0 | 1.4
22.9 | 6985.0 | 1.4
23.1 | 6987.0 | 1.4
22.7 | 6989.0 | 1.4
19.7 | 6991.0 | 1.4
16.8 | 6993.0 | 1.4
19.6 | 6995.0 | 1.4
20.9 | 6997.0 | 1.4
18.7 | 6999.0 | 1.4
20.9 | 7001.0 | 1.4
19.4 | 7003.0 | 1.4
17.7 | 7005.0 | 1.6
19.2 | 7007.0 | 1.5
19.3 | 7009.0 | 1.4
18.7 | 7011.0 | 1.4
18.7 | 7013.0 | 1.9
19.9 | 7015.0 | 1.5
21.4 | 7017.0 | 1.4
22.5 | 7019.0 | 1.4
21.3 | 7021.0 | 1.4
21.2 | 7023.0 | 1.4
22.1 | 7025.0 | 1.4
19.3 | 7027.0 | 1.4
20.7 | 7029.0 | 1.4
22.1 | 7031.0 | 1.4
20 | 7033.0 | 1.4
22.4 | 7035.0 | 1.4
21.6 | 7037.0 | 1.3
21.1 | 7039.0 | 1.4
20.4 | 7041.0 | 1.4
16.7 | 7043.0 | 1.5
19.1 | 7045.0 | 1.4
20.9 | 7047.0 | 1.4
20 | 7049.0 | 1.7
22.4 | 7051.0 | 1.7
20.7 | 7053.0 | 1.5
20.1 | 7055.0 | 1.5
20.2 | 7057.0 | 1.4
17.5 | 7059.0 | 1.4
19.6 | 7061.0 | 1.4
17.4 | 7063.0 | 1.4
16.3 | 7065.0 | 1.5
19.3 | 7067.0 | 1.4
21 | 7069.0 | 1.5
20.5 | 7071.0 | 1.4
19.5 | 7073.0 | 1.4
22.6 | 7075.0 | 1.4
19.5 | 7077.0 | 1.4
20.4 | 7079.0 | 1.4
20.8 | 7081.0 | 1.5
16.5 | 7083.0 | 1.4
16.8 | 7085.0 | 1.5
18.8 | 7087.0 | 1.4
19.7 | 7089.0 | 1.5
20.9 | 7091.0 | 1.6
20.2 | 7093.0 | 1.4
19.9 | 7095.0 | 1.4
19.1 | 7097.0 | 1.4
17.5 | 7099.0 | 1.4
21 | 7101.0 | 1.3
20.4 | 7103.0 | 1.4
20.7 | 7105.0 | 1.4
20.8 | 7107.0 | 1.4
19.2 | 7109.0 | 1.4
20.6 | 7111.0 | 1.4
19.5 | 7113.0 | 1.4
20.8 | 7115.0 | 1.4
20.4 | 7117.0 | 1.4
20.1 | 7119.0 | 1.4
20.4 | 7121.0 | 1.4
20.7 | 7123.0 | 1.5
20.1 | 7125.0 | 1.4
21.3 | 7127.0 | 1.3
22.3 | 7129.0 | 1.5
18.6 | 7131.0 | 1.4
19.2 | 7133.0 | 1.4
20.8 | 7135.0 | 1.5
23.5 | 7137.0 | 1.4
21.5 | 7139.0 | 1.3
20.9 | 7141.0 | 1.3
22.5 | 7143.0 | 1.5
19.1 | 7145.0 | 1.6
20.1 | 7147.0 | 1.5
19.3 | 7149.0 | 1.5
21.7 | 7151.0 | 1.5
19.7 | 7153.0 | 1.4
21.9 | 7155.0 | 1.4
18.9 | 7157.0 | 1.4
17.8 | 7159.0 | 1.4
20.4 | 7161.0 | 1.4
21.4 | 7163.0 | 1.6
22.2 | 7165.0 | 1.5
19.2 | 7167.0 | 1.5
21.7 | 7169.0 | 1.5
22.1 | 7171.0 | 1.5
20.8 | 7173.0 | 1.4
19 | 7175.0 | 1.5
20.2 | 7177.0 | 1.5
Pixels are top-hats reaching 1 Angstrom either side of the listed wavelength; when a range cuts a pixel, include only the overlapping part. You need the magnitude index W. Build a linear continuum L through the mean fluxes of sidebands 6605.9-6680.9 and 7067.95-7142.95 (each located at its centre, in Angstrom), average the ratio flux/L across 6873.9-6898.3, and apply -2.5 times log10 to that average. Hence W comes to 0.21 mag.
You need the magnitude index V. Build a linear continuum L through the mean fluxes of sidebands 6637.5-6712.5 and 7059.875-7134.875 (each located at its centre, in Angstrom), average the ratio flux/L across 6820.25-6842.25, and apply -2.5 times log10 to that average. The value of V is 0.19 mag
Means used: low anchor 29.7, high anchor 19.8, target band 21.9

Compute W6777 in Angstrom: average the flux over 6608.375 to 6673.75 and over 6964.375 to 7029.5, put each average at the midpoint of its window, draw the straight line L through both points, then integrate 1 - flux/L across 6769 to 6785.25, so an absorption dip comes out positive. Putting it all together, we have 3.4 Angstrom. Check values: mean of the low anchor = 33.6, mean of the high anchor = 20.6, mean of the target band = 22.6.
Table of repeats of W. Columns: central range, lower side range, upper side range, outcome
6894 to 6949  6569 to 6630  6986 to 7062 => 0.07 mag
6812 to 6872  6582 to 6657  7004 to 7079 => 0.22 mag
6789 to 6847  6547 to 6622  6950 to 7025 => 0.14 mag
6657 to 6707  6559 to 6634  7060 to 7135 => 0.08 mag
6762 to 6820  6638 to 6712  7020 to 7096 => 0.19 mag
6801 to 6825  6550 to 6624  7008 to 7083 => 0.18 mag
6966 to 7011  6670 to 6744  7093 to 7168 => 0.09 mag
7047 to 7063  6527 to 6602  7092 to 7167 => 0.09 mag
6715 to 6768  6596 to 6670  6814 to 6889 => 0.16 mag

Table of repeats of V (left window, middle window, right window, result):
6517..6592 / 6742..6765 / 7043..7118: 0.08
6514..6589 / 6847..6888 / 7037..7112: 0.10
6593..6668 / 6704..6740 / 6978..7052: 0.23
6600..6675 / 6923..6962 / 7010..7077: 0.09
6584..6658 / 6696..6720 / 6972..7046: 0.21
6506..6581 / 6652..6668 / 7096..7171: -0.18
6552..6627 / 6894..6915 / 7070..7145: 0.15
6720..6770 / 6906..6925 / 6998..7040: 0.02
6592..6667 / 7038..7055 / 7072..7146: 0.09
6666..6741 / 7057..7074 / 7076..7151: 0.10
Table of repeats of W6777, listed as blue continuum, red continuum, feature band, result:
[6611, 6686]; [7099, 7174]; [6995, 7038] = 5.8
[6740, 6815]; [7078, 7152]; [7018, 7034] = -0.2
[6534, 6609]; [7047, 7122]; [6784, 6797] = 1.8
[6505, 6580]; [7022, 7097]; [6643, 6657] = -3.7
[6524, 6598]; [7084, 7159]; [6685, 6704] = 0.1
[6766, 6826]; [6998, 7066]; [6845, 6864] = 0.9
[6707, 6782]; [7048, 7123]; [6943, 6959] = 0.0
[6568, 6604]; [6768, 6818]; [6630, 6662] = -4.4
